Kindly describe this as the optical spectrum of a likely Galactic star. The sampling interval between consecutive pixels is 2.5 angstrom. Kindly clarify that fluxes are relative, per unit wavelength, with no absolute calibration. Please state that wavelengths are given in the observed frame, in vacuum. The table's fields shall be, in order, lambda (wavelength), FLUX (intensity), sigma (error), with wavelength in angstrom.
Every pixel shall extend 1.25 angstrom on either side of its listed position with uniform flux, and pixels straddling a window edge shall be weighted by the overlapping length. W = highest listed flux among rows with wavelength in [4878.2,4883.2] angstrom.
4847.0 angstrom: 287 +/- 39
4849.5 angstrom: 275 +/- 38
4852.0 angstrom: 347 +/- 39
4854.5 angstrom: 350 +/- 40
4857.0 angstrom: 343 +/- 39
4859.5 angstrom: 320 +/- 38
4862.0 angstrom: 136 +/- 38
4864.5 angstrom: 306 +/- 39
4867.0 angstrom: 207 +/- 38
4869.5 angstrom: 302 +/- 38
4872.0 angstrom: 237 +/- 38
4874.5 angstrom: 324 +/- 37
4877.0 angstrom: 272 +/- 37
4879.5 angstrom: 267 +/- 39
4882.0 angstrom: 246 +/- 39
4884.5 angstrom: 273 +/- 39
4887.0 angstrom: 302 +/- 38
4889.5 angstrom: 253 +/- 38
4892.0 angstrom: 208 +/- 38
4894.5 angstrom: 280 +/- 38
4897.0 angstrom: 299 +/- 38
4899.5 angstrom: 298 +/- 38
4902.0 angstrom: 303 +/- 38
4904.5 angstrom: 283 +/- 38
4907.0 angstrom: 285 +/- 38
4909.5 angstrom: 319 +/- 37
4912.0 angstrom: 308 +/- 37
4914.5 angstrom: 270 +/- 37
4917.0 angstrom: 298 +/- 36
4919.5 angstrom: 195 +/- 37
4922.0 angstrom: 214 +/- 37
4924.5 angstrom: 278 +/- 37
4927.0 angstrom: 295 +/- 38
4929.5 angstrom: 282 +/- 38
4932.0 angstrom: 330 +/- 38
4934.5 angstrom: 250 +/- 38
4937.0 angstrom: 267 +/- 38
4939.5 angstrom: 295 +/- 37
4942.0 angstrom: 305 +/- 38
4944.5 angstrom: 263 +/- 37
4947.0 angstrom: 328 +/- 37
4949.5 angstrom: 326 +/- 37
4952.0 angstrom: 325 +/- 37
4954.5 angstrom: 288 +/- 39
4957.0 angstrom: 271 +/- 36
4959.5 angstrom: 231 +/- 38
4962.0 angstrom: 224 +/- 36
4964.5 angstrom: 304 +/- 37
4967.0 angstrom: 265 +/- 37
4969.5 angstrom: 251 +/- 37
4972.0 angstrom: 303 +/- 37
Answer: 267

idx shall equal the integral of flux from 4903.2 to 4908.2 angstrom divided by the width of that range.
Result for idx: 284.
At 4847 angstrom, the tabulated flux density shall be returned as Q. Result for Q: 287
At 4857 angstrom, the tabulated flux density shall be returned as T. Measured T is 343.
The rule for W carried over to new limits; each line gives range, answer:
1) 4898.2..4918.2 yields 319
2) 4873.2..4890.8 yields 324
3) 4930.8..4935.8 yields 330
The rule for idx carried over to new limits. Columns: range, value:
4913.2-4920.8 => 254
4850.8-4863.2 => 300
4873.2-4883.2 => 277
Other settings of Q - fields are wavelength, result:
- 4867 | 207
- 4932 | 330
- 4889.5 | 253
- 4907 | 285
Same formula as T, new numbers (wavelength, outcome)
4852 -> 347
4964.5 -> 304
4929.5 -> 282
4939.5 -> 295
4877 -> 272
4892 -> 208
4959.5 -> 231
